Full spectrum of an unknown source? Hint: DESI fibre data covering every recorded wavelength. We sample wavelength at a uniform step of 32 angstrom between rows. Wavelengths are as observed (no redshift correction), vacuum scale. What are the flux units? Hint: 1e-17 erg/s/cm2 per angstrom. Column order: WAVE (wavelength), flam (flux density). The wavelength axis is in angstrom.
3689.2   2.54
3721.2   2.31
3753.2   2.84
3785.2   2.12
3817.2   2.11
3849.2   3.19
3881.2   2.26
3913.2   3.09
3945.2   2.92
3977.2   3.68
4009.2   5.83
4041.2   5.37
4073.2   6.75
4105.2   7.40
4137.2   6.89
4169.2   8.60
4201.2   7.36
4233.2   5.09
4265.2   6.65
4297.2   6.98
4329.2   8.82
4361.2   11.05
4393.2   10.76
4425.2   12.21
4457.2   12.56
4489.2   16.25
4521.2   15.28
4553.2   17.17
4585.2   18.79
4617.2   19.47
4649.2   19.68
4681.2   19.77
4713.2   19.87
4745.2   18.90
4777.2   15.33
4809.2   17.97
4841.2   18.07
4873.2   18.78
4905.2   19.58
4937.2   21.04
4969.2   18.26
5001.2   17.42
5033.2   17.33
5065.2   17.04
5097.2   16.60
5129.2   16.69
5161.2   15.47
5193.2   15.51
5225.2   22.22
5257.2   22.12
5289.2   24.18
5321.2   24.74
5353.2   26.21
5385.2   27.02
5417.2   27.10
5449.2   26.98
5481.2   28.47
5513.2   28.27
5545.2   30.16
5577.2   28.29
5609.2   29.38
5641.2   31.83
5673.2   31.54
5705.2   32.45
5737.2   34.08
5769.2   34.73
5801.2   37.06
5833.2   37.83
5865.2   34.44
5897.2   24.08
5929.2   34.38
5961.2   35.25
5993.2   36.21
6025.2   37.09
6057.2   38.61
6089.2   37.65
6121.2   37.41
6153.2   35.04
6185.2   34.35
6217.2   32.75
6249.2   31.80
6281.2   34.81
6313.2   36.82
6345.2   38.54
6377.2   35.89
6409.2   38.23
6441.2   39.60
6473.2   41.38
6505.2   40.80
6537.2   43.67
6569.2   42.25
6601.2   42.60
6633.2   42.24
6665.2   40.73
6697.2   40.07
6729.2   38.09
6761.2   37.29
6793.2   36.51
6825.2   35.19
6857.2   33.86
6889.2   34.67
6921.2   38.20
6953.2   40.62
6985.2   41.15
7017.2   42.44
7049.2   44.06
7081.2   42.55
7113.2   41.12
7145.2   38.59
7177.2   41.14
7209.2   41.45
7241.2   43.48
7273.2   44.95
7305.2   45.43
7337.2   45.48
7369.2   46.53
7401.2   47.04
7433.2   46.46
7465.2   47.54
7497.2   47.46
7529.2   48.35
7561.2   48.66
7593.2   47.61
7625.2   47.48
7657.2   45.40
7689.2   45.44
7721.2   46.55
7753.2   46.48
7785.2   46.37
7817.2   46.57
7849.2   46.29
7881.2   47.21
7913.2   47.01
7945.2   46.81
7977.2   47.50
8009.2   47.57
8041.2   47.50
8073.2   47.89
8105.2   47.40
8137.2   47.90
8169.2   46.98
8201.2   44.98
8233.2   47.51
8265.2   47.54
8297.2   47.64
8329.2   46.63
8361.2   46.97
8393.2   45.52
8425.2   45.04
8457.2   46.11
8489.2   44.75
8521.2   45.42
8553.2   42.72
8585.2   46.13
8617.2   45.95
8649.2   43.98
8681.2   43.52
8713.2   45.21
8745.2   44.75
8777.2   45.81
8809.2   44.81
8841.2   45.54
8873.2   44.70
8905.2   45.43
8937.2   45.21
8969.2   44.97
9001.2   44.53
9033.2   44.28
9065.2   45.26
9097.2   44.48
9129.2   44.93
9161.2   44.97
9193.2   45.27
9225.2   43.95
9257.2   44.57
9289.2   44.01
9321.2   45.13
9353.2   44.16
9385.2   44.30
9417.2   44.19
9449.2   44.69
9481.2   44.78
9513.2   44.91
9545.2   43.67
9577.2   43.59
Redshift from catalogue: 0.000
